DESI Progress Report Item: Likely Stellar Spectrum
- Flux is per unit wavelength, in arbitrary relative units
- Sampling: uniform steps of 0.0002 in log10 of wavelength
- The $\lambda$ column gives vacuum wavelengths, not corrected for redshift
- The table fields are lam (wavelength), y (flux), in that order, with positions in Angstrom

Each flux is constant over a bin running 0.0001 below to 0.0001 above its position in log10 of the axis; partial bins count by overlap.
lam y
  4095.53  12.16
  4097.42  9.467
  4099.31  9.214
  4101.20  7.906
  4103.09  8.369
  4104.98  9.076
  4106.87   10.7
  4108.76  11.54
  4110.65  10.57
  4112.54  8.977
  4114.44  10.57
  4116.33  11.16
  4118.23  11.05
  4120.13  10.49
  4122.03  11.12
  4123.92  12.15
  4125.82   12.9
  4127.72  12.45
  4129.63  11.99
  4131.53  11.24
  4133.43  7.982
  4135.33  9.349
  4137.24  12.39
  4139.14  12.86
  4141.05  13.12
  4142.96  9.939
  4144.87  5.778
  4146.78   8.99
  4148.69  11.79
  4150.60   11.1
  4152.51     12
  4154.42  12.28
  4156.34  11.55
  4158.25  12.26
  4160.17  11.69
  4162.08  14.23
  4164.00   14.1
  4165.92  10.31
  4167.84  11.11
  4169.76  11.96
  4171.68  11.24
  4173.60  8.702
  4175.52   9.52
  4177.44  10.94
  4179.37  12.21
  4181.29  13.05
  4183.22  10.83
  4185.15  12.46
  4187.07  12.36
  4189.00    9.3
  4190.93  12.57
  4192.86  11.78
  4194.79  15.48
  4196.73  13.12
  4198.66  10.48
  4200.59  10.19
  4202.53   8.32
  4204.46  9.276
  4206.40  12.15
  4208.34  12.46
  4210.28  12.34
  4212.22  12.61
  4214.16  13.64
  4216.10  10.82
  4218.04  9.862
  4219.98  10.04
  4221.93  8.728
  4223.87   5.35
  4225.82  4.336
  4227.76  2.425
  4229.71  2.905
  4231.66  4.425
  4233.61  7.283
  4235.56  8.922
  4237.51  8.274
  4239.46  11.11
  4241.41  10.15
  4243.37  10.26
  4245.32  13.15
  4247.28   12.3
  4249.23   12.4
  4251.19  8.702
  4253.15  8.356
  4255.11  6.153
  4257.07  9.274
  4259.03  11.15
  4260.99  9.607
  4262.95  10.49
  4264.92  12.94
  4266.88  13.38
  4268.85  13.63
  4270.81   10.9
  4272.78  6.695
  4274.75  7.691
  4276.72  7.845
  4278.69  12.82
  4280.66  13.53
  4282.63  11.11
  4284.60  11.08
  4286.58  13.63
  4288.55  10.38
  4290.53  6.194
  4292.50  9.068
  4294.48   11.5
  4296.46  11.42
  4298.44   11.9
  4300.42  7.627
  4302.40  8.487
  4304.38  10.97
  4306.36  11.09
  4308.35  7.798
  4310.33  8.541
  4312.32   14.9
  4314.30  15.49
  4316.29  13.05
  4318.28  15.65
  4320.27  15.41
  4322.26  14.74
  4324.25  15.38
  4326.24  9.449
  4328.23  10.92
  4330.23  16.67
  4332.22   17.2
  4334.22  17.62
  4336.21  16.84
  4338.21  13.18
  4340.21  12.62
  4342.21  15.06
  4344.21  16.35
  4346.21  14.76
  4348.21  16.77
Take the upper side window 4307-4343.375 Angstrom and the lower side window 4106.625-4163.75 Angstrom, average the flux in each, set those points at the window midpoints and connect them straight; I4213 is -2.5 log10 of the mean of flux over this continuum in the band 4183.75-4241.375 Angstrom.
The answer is 0.25 mag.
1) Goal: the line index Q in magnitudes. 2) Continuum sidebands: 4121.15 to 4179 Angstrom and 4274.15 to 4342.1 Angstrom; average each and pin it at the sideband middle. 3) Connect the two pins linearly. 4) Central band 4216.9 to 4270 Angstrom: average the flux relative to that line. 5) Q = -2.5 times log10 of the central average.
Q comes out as 0.28 mag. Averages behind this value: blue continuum 11.2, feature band 9.12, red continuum 12.2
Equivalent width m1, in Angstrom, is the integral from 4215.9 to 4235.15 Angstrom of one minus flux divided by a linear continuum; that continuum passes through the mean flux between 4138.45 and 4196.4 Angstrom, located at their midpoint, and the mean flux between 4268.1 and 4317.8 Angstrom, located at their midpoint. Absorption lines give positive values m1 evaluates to 8.02 Angstrom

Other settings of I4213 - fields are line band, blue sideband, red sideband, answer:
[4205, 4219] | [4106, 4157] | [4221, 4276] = -0.23 mag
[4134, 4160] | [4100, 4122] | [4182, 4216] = -0.03 mag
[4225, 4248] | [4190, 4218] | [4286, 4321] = 0.41 mag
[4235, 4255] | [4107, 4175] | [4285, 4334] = 0.15 mag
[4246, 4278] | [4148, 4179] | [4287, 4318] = 0.09 mag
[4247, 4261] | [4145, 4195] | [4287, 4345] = 0.25 mag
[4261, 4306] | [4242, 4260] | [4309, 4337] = 0.13 mag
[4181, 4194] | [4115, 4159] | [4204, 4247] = -0.17 mag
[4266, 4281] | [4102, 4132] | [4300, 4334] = 0.16 mag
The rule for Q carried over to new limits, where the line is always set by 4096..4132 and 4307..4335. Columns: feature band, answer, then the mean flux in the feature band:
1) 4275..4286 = 0.18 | 11.1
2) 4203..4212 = 0.05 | 11.5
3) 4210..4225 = 0.18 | 10.3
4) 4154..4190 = -0.01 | 11.6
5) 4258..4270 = 0.09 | 11.8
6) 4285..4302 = 0.29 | 10.2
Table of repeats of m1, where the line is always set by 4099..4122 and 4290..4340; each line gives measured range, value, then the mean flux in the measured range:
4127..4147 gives -0.5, 10.6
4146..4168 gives -2.6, 11.8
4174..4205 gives -1.0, 11.3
